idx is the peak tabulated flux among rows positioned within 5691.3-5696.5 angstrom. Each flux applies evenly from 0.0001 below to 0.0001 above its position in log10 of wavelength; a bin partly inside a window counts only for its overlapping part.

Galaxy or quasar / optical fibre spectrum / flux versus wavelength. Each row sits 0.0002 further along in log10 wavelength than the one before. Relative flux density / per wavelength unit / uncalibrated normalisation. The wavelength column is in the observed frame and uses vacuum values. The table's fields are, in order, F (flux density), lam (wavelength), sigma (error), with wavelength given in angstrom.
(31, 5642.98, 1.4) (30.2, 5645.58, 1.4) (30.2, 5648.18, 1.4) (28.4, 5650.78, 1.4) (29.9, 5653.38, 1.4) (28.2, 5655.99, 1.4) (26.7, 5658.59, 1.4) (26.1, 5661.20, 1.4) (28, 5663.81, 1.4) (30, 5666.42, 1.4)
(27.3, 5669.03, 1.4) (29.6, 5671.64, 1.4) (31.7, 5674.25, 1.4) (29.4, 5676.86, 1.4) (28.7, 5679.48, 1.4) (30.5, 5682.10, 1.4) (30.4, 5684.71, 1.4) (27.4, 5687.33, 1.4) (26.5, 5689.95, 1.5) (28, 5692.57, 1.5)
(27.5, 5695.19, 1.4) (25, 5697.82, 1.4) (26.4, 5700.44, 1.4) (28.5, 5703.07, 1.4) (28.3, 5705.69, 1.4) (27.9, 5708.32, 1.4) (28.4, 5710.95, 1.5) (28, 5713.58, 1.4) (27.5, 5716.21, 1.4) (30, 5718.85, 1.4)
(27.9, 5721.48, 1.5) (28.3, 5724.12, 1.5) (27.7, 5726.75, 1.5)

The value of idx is 28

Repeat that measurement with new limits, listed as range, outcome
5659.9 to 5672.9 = 30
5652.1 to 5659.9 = 29.9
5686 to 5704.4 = 28.5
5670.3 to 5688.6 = 31.7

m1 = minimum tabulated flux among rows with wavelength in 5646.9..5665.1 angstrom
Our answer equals 26.1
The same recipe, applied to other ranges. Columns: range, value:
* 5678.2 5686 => 28.7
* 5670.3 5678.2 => 29.4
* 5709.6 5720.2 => 27.5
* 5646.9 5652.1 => 28.4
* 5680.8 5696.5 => 26.5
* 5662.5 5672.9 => 27.3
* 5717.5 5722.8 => 27.9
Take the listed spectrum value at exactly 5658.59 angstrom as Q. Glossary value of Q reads 26.7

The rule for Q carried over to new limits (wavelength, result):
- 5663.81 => 28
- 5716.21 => 27.5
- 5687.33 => 27.4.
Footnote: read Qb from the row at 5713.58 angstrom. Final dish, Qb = 28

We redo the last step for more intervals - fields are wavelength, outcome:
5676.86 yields 29.4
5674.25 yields 31.7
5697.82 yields 25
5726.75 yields 27.7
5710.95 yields 28.4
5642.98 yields 31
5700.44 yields 26.4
